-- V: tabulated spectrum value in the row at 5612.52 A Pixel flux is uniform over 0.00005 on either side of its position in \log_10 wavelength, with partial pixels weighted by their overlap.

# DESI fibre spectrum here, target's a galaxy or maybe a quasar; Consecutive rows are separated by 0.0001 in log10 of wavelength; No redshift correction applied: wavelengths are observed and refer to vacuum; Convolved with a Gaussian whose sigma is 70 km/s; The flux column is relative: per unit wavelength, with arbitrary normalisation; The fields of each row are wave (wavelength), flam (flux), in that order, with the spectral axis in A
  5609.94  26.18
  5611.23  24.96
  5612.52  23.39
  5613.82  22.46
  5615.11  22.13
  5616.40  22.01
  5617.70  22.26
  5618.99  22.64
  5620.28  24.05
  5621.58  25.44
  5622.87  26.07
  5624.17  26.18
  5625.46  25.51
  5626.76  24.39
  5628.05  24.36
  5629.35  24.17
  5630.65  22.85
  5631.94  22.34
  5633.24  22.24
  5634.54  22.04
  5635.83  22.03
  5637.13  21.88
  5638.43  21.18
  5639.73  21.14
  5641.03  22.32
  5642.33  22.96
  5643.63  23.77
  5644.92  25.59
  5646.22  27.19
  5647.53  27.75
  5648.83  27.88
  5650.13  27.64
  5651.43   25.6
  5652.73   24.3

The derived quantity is 23.39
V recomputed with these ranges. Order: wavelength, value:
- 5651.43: 25.6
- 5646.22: 27.19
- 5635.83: 22.03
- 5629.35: 24.17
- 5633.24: 22.24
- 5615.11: 22.13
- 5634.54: 22.04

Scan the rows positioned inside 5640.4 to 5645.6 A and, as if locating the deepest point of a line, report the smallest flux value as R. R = 22.32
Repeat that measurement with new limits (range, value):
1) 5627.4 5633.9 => 22.24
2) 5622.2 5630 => 24.17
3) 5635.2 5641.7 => 21.14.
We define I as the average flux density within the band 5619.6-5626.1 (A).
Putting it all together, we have 25.4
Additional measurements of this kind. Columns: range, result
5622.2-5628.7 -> 25.3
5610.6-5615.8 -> 23.2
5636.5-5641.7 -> 21.6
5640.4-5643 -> 22.6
